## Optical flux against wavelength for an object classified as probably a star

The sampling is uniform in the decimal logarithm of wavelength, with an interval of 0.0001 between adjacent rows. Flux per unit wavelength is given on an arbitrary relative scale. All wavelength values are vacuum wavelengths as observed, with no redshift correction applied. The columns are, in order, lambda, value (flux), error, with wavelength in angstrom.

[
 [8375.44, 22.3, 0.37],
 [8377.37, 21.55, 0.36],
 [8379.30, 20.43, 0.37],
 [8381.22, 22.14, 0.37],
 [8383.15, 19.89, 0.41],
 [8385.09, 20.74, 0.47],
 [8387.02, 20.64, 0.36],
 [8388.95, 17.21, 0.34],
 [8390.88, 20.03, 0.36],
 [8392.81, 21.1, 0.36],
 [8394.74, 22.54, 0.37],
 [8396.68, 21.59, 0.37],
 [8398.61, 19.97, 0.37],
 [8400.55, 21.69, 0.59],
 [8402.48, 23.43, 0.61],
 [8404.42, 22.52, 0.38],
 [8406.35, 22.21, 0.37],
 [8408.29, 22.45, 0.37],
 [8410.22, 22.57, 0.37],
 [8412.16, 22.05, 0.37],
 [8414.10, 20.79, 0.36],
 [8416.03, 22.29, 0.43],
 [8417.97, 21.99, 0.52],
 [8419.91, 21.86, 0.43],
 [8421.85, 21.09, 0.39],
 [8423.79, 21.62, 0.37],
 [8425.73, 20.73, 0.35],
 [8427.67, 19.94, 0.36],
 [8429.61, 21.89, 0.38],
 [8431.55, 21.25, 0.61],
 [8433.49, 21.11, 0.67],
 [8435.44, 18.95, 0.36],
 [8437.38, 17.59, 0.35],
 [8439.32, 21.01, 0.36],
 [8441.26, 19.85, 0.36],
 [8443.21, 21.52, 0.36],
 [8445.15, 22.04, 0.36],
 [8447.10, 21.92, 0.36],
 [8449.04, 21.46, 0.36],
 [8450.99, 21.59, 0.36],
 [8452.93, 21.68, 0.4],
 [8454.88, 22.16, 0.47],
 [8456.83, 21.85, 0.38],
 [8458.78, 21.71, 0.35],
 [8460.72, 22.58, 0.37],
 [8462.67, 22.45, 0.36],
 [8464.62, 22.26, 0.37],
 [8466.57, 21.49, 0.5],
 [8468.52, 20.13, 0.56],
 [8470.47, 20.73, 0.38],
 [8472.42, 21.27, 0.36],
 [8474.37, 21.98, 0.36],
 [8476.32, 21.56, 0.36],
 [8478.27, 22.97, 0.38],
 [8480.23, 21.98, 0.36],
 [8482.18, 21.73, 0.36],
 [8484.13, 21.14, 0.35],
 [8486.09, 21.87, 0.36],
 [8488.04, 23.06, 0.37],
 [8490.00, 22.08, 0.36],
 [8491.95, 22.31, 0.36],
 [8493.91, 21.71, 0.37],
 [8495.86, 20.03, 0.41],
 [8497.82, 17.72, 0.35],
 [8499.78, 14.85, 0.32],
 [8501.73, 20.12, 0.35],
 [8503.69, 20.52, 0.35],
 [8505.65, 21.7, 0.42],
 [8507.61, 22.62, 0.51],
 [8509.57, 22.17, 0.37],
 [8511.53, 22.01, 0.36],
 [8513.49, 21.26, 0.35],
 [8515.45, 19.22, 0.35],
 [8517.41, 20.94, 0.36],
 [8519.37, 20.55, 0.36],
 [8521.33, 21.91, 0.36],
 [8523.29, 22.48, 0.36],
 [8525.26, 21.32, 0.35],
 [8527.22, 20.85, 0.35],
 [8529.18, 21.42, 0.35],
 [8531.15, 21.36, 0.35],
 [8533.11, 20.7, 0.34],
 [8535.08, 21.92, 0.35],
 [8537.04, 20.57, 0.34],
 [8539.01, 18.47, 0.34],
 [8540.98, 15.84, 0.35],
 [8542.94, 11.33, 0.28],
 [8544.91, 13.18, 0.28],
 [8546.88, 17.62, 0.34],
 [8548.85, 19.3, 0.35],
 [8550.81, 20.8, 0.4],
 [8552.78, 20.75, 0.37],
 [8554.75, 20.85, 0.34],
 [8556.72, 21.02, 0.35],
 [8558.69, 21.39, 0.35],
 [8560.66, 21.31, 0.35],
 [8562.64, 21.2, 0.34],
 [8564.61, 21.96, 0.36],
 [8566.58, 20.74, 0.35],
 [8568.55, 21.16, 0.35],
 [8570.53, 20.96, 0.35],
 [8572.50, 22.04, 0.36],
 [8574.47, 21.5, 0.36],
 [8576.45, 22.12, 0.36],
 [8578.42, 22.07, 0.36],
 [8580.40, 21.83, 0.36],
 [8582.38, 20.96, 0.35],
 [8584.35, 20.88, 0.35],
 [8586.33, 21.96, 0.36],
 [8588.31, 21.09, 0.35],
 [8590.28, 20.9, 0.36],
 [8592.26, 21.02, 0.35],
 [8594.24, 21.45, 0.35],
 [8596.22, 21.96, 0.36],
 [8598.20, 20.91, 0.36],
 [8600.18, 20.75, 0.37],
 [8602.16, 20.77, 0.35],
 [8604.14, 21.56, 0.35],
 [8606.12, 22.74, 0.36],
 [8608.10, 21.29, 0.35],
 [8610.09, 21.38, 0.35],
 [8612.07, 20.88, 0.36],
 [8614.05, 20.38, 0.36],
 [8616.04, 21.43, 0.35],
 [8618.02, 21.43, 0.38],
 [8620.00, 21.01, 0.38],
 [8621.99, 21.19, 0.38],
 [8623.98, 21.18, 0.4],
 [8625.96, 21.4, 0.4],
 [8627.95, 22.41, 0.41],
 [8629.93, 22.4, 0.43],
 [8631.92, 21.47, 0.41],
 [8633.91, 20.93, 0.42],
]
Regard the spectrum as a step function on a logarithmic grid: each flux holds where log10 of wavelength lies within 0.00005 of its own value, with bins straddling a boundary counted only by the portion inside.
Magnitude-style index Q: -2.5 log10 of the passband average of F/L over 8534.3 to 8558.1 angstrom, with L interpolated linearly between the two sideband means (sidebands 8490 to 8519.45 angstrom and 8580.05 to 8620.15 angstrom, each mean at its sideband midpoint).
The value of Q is 0.13 mag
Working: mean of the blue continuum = 20.6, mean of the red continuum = 21.3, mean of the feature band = 18.5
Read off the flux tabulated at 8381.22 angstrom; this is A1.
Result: 22.14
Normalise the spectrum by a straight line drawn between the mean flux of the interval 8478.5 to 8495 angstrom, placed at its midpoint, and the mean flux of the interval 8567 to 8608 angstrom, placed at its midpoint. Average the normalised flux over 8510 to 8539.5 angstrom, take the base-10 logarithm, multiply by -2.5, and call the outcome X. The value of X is 0.04 mag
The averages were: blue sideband 22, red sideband 21.4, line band 21.1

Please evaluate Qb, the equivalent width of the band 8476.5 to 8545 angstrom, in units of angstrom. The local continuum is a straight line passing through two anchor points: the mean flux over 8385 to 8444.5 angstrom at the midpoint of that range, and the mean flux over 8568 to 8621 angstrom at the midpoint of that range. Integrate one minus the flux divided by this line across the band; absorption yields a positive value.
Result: 2.38 angstrom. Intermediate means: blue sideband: 21.1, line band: 20.5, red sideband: 21.3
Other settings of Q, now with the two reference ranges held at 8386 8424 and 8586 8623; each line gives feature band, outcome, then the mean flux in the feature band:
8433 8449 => 0.047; 20.5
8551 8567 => 0.008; 21.1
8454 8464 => -0.037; 22.2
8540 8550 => 0.342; 15.6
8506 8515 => -0.023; 21.8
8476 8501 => 0.021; 21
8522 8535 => -0.003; 21.4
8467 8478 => 0.006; 21.3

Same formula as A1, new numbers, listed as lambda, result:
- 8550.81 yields 20.8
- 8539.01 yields 18.47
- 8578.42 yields 22.07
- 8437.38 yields 17.59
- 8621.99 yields 21.19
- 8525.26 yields 21.32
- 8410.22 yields 22.57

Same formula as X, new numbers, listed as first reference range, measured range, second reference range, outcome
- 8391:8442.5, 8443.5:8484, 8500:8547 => -0.054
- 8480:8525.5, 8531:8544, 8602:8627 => 0.150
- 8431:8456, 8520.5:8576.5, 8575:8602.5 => 0.056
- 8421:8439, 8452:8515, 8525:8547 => -0.094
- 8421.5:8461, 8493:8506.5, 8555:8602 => 0.091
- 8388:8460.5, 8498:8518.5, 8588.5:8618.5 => 0.044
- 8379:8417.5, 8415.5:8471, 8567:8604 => 0.004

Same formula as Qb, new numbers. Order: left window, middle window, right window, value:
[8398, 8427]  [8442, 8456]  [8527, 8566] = -0.3 angstrom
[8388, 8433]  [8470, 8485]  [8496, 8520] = -0.8 angstrom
